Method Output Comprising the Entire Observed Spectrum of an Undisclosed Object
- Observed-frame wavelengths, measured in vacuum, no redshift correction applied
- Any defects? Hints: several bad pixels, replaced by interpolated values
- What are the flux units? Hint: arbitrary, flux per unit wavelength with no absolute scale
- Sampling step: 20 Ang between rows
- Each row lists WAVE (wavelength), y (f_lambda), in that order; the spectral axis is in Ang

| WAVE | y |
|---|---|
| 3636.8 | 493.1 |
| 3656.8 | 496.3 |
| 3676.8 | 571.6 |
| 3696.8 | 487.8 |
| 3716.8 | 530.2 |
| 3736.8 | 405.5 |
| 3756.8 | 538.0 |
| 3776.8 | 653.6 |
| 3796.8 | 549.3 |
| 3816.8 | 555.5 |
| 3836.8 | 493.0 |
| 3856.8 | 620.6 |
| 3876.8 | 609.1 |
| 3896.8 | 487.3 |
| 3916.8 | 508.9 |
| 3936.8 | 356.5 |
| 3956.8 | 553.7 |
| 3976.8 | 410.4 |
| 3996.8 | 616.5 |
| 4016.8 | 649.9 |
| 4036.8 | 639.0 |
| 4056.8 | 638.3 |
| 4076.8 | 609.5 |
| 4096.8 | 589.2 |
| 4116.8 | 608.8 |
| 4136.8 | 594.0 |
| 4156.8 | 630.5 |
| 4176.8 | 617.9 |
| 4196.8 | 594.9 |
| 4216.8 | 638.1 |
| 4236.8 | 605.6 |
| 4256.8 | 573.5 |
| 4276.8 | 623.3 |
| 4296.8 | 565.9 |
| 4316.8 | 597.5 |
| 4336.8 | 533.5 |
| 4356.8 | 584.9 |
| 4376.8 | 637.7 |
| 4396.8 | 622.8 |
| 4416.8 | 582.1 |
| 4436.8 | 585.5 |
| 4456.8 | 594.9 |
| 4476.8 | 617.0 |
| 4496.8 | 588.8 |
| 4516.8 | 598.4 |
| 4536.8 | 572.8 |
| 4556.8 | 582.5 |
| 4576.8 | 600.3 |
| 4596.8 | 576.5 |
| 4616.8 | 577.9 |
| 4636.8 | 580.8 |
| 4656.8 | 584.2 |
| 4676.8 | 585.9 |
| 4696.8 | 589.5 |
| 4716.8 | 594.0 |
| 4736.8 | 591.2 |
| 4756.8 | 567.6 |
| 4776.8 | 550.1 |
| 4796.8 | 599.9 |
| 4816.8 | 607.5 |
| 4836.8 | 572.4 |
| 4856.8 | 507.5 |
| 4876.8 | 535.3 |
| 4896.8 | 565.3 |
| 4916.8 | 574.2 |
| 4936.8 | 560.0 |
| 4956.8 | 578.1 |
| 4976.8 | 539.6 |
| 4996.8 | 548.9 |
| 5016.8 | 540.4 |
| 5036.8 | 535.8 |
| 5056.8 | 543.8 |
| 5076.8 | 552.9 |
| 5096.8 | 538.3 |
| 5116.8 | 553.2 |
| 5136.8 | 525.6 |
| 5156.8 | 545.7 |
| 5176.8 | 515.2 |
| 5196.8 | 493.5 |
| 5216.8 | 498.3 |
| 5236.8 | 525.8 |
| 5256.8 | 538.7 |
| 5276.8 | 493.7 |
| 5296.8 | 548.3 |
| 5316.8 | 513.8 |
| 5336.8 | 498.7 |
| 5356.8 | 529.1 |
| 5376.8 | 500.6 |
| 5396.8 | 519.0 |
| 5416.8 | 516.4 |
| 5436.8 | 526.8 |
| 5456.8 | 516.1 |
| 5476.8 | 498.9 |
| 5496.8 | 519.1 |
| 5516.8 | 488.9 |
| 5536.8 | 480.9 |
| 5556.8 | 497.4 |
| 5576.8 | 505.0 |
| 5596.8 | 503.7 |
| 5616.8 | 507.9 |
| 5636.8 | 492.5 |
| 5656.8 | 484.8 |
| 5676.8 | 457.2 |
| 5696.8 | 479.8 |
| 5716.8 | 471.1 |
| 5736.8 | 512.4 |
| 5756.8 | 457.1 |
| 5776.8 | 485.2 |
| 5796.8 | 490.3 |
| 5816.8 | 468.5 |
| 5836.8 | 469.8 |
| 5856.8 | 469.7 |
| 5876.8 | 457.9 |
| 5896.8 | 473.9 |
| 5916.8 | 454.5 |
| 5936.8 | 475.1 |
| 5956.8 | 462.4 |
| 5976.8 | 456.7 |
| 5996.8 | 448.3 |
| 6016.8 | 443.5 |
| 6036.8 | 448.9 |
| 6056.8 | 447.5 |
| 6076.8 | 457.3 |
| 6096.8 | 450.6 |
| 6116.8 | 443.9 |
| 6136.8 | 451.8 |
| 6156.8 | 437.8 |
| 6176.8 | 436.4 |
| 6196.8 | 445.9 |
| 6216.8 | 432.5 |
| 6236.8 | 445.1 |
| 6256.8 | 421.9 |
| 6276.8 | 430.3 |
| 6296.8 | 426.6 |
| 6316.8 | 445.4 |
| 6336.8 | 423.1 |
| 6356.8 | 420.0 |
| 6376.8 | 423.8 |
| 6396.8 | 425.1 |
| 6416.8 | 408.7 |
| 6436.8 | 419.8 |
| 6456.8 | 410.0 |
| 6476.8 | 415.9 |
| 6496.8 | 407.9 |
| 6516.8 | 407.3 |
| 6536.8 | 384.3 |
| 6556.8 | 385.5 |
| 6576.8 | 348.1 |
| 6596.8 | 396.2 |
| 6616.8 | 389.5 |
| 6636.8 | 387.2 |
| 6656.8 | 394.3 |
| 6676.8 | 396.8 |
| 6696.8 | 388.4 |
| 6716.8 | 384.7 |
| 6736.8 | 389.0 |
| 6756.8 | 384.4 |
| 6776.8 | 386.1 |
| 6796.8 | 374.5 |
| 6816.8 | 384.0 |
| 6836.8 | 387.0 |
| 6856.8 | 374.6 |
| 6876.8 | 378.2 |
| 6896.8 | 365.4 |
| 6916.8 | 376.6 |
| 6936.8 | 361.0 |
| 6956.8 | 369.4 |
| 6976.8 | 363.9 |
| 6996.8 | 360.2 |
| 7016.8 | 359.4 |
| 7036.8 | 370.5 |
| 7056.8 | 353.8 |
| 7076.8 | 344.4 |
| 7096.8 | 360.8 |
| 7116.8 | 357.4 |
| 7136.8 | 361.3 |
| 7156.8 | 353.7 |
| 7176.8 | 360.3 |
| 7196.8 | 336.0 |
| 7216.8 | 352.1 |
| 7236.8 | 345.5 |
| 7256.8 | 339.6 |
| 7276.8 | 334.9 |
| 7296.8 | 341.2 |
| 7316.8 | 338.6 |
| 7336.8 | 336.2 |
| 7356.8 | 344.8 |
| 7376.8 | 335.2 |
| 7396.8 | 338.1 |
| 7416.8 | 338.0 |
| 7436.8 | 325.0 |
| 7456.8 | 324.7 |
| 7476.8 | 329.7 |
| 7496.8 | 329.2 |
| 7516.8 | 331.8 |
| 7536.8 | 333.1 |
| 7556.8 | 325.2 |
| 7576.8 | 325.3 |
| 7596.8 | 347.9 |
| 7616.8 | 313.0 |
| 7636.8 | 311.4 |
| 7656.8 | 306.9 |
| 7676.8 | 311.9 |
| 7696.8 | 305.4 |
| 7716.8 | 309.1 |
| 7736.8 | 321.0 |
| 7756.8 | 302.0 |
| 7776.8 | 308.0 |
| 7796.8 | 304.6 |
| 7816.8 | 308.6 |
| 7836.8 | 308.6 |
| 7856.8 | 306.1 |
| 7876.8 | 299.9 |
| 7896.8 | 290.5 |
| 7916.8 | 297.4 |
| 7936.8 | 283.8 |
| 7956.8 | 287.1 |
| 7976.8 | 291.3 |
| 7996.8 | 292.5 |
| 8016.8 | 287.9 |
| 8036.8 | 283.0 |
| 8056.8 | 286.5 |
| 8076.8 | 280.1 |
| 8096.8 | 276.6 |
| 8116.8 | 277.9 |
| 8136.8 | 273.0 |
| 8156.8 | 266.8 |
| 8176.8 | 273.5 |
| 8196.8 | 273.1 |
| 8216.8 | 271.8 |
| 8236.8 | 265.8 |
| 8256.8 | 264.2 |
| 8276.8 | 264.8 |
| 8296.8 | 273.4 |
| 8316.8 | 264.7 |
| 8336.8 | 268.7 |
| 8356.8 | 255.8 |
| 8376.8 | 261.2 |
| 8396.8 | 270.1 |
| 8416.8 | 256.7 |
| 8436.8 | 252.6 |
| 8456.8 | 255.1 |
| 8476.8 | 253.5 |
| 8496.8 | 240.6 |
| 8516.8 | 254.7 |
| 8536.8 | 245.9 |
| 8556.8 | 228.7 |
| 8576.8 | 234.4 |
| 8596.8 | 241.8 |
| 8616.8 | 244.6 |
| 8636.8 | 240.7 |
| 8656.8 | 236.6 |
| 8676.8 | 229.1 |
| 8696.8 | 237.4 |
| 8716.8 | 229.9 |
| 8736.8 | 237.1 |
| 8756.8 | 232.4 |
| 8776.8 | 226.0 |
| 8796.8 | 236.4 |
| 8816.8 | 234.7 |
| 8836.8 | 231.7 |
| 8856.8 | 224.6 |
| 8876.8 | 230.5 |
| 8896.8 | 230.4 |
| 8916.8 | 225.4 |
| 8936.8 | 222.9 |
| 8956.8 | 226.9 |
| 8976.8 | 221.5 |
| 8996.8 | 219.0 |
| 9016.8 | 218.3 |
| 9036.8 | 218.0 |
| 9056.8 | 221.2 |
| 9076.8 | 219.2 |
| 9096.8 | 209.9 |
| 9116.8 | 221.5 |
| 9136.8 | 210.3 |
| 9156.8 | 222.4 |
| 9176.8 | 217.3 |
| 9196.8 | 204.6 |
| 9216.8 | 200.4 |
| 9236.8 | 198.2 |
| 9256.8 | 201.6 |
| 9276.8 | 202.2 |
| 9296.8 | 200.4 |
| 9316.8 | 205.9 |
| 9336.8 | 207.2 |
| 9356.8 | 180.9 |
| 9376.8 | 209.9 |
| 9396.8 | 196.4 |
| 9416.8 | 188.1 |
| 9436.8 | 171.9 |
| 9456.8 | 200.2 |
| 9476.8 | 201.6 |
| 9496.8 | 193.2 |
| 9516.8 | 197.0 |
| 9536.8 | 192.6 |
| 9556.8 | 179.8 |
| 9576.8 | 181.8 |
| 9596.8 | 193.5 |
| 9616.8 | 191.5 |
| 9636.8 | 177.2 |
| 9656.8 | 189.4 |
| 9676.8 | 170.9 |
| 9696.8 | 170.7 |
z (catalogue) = 0.001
